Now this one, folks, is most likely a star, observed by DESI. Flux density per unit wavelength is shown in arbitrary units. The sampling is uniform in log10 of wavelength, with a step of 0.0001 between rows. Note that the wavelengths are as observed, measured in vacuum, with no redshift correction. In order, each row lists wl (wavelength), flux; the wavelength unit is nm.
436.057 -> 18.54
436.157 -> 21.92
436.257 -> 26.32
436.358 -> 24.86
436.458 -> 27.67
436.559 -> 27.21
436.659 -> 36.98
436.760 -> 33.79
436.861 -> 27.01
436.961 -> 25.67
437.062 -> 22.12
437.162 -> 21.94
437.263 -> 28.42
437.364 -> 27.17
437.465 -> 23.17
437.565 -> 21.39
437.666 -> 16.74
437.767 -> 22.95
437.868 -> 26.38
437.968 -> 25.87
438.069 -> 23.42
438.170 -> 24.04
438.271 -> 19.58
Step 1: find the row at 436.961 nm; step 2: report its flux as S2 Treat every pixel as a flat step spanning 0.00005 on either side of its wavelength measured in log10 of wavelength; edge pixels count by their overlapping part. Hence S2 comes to 25.67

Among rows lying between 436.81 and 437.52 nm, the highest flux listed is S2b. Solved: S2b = 28.42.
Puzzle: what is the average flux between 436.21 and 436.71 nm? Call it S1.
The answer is 28.6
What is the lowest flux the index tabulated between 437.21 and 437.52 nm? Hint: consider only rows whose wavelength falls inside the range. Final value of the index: 23.17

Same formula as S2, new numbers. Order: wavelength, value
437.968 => 25.87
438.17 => 24.04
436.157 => 21.92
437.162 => 21.94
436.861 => 27.01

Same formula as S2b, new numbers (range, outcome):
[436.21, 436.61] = 27.67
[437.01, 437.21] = 22.12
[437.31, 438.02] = 27.17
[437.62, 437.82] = 22.95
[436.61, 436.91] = 36.98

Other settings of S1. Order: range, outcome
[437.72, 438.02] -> 25.1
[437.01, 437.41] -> 24.9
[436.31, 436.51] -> 26.3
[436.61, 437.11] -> 29.1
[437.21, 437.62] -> 24.9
